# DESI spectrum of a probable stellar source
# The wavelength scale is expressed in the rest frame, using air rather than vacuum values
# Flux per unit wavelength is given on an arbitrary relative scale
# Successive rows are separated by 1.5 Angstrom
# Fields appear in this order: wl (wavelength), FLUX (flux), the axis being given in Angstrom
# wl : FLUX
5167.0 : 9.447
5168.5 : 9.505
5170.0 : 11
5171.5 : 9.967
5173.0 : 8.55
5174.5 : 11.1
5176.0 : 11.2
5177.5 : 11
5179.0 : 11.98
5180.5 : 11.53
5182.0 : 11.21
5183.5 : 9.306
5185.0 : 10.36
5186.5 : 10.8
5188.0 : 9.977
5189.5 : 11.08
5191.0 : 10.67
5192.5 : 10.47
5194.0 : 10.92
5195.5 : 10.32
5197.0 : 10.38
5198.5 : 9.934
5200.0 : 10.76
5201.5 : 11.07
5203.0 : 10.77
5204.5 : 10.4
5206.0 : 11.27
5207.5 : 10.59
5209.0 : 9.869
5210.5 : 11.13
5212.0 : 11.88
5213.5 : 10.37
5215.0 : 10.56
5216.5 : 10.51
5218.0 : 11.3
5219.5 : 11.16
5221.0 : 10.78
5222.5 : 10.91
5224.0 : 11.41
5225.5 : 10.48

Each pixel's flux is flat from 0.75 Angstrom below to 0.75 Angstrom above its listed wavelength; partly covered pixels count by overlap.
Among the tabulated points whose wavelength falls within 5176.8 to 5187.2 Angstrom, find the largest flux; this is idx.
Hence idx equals 11.98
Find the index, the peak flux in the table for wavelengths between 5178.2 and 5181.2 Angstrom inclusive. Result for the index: 11.98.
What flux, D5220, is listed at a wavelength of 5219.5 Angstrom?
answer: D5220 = 11.16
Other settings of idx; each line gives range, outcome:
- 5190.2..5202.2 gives 11.07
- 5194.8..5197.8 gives 10.38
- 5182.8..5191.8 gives 11.08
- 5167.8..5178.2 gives 11.2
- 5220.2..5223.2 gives 10.91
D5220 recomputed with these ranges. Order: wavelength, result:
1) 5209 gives 9.869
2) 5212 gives 11.88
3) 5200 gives 10.76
